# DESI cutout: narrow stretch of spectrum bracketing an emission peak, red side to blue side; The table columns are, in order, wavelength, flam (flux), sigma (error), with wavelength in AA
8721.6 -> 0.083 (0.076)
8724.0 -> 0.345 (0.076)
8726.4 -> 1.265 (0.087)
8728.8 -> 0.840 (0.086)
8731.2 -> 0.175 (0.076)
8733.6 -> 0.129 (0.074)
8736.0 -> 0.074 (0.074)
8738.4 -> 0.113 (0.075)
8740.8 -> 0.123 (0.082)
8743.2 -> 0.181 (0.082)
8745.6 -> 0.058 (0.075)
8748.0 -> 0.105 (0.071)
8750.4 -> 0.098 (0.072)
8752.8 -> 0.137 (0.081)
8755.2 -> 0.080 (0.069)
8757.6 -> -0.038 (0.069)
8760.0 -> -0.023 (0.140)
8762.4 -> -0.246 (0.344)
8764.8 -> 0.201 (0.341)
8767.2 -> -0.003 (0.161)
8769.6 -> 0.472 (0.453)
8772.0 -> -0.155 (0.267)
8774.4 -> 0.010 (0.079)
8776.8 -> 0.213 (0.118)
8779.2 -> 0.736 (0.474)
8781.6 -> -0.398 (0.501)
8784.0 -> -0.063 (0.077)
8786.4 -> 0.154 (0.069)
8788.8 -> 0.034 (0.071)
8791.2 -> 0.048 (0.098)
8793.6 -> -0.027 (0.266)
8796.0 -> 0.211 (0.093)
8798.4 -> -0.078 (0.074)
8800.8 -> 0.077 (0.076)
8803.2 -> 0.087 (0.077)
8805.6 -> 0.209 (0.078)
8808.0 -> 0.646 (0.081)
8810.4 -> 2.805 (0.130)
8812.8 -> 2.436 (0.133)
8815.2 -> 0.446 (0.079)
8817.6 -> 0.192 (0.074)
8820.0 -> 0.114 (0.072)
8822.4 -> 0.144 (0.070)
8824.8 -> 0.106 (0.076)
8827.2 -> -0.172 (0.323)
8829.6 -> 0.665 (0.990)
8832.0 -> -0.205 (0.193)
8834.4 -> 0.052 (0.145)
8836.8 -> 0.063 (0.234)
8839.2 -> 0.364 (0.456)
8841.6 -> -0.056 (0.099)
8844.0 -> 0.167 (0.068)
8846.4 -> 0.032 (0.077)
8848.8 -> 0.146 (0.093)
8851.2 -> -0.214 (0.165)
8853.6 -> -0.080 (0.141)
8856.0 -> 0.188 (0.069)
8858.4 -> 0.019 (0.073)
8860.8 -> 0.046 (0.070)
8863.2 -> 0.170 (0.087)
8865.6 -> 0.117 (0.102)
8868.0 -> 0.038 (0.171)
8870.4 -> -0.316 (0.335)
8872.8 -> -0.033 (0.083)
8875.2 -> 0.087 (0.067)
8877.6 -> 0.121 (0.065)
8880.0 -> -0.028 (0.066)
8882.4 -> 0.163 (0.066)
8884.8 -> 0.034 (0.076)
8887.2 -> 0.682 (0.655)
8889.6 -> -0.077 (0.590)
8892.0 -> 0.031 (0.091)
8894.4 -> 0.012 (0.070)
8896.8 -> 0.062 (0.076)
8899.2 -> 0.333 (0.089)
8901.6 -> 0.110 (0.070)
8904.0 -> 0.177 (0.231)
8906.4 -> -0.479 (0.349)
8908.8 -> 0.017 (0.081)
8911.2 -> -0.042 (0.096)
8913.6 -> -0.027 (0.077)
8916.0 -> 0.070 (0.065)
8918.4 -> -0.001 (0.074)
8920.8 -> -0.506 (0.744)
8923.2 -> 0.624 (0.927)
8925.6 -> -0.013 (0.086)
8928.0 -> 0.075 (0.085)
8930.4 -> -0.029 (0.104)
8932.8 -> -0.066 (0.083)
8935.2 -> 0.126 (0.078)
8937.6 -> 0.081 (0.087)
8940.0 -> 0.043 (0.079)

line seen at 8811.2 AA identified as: [O III] 5007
